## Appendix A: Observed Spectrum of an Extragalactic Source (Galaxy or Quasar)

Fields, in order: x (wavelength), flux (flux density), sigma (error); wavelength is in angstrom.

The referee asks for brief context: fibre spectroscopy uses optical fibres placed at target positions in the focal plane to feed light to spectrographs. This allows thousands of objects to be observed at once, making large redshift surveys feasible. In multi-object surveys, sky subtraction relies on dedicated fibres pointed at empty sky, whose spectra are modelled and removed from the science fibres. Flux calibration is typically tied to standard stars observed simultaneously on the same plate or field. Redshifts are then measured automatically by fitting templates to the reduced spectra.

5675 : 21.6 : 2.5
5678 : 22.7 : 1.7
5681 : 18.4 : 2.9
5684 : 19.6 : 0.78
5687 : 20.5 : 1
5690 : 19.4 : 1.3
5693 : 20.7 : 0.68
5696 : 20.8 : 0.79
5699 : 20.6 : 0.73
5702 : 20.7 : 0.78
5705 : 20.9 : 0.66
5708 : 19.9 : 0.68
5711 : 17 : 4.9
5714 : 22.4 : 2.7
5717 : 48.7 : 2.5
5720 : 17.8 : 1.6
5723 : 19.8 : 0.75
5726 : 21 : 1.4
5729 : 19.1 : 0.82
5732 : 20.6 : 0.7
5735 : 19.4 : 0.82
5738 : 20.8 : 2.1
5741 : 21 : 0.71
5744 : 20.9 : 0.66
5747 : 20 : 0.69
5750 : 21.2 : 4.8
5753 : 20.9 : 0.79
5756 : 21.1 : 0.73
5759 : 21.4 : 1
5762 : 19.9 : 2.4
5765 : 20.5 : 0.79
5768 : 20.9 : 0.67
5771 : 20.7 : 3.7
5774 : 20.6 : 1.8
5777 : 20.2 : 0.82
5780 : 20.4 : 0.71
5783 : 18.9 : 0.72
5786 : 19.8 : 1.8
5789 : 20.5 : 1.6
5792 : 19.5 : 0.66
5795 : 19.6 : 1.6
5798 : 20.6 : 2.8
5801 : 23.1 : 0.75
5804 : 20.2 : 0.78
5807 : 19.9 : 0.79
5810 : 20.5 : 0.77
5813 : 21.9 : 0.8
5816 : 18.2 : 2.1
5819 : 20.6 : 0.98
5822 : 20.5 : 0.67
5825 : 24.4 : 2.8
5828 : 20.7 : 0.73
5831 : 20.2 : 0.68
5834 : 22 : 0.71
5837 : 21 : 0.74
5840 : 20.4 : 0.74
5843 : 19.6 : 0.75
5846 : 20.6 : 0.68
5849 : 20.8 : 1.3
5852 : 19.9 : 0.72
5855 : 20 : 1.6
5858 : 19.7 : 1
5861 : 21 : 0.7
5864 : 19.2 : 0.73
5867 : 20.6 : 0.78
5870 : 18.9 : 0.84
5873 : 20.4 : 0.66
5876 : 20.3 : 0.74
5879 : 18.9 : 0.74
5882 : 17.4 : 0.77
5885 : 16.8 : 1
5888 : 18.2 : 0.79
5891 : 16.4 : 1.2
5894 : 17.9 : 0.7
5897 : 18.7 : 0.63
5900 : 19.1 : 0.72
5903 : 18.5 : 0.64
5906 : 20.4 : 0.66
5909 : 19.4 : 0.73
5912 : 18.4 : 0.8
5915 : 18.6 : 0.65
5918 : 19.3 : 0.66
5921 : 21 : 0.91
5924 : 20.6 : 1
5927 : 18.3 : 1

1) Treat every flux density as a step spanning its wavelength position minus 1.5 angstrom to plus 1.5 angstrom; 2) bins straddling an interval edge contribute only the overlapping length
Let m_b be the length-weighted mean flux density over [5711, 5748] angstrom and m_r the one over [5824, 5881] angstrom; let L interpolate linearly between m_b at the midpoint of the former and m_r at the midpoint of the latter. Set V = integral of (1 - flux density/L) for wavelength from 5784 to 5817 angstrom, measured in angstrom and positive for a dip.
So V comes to 1.4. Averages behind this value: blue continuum 22.4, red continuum 20.4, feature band 20.4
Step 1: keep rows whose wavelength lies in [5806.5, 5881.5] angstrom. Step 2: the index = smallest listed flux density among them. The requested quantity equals 18.2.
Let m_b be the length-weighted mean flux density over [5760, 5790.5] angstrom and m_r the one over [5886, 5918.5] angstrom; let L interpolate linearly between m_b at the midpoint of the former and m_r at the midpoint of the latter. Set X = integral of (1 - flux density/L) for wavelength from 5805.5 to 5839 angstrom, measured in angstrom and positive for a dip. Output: -2.1 angstrom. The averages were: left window 20.3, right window 18.6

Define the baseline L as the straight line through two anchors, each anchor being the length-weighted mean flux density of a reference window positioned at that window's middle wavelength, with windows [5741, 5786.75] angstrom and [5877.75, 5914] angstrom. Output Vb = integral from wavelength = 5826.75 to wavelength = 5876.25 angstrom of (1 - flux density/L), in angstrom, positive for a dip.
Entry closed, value -3.2 angstrom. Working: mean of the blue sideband 20.5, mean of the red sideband 18.3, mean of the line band 20.3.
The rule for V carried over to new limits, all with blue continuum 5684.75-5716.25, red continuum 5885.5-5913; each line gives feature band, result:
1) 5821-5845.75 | -2.28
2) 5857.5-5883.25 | -1.04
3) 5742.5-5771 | -0.70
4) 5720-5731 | 0.50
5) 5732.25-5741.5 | 0.06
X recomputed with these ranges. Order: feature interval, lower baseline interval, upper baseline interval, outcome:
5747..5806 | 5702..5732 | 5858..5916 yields 2.4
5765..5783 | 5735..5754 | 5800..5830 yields 0.3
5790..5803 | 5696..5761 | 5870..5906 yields -0.2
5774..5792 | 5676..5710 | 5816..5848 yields 0.6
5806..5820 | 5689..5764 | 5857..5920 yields -0.1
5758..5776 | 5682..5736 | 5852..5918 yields 0.1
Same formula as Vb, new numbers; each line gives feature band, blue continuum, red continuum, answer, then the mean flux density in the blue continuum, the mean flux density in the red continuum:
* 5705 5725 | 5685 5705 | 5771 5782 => -3.4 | 20.5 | 20.4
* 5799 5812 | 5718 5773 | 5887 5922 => -0.6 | 20.6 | 18.8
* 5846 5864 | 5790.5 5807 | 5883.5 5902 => -1.2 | 20.5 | 17.9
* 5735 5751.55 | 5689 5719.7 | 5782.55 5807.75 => 0.9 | 23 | 20.3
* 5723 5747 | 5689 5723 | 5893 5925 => 1.9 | 22.6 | 19.3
